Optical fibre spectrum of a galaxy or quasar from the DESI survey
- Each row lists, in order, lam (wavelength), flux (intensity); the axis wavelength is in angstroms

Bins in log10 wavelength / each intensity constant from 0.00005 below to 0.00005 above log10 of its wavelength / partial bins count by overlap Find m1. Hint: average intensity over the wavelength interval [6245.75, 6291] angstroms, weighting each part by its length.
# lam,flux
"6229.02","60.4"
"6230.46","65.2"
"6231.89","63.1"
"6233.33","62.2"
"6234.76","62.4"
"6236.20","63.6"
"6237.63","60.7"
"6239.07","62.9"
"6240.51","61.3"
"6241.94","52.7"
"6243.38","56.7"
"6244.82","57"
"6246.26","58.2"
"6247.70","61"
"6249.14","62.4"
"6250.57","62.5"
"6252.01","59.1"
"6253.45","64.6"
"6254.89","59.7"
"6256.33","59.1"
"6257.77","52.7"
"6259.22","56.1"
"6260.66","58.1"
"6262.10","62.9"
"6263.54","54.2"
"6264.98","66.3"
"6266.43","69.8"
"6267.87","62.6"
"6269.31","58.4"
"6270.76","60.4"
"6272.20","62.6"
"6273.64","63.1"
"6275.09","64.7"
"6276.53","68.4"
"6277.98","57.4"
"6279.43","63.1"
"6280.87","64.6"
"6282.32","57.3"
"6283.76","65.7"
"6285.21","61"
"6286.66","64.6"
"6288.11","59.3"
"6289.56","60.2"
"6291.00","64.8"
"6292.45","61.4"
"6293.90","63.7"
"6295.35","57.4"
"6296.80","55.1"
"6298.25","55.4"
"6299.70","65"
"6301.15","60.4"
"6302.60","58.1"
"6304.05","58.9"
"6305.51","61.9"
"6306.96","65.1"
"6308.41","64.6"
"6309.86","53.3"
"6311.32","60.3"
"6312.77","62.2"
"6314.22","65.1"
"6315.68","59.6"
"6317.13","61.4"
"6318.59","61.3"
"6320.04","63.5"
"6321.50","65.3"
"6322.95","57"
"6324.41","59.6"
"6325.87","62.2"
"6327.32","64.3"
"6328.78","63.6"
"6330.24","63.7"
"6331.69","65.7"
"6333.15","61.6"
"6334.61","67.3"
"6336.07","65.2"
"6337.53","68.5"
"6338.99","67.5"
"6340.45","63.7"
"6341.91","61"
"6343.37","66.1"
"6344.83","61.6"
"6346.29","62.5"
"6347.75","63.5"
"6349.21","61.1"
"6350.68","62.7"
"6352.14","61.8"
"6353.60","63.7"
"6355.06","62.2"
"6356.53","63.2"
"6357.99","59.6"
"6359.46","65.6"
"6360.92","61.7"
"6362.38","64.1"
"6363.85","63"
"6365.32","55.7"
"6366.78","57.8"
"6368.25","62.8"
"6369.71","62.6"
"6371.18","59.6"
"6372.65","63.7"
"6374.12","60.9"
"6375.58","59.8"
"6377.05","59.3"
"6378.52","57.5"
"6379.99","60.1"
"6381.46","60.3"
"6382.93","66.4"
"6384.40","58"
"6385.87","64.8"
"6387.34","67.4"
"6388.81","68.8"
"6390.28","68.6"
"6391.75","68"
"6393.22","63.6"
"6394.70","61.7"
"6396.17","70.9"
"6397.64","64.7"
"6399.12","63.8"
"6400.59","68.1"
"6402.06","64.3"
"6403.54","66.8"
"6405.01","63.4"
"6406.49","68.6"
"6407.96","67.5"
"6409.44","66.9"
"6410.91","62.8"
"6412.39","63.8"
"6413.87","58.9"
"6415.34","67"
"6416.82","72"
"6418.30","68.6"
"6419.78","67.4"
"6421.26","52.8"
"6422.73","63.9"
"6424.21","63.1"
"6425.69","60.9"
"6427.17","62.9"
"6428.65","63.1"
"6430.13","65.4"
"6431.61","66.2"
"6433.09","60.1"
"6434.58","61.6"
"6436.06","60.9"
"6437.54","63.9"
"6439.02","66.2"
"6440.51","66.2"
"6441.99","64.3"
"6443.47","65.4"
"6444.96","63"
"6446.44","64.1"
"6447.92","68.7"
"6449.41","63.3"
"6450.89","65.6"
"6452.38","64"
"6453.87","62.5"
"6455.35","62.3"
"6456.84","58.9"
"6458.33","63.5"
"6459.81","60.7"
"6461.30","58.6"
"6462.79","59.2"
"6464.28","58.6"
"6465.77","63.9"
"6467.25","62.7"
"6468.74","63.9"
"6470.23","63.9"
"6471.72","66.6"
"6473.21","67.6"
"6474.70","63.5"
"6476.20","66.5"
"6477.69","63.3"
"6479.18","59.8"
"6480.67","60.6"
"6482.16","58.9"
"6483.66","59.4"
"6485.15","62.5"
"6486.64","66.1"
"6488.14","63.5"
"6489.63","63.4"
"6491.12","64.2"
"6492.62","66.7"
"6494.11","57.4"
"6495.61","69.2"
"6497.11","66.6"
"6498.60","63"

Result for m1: 61.4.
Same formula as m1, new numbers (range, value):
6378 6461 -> 64.2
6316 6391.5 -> 62.7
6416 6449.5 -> 64.1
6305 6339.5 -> 62.9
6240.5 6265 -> 58.9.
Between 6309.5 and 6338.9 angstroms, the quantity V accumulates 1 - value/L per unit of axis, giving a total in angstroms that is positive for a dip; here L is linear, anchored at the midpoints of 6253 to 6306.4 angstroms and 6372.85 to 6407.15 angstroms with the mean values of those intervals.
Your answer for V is -0.2 angstroms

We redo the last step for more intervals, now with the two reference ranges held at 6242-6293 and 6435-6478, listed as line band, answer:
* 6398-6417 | -0.8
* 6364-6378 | 0.5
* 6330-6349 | -0.7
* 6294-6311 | 0.5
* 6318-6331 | -0.1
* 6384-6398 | -0.7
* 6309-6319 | 0.2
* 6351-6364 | -0.1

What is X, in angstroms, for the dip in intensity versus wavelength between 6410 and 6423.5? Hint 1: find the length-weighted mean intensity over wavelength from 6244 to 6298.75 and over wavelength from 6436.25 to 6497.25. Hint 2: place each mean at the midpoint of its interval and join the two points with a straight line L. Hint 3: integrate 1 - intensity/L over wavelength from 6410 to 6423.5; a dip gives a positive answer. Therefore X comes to -0.3 angstroms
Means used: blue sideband 60.9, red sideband 63.3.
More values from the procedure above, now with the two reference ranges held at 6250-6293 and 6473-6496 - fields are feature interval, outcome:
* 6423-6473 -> -0.3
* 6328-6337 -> -0.4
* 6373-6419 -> -1.6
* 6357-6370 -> 0.2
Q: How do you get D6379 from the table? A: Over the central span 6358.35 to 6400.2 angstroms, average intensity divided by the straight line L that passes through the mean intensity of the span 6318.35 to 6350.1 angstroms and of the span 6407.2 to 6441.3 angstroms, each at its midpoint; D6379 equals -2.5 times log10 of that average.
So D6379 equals 0.014 mag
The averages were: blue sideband 63.5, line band 62.9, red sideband 64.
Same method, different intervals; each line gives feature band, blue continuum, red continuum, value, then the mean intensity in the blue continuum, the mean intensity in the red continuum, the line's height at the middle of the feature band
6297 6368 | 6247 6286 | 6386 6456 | 0.01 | 61.4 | 64.8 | 62.8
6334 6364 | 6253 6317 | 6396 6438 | -0.02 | 61.1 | 64.4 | 62.7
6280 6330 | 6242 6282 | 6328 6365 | 0.02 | 60.8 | 63.5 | 62.2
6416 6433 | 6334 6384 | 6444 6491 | -0.02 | 62.4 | 62.9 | 62.7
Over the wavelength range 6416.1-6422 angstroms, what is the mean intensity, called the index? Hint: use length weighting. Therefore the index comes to 65.2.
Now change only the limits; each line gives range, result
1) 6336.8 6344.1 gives 65.4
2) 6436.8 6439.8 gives 65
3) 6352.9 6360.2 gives 62.8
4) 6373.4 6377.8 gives 60.1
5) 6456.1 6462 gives 60.5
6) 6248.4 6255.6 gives 61.7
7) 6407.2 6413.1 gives 65.3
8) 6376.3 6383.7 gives 60.7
